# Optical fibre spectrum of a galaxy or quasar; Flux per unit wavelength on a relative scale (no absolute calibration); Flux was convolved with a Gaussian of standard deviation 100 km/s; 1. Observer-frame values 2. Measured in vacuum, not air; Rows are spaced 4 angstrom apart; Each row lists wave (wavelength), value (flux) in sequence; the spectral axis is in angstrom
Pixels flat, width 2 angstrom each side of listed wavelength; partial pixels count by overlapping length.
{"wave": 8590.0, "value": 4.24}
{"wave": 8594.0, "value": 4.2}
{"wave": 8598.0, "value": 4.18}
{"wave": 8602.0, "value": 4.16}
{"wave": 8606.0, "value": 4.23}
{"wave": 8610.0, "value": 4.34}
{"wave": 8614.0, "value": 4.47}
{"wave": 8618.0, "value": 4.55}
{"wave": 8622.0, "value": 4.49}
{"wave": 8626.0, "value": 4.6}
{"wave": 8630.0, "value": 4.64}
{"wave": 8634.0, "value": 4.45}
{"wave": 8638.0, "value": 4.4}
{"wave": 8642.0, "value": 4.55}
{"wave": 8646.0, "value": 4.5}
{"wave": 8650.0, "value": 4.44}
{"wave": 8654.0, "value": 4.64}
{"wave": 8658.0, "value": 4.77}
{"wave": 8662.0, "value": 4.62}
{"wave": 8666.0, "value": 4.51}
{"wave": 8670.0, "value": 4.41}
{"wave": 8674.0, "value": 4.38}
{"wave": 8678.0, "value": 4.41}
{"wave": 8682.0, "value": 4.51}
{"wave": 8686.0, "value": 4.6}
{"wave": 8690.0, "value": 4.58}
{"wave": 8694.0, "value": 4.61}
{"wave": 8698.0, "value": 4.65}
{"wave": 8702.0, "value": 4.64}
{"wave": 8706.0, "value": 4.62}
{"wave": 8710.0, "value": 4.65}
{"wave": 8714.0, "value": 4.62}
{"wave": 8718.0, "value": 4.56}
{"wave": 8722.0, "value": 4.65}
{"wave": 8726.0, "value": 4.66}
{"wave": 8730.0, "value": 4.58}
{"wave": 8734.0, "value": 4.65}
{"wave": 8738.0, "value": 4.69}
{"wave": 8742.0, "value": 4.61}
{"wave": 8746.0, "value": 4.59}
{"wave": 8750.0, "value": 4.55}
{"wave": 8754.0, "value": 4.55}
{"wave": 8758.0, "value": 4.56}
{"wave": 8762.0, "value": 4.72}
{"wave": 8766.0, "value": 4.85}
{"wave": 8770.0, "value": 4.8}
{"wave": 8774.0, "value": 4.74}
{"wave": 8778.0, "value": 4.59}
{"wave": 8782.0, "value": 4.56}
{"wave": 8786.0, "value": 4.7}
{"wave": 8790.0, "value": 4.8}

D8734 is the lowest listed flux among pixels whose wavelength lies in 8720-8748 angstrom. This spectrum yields 4.58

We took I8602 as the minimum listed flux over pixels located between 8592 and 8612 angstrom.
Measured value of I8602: 4.16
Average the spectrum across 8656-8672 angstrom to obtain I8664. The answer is 4.58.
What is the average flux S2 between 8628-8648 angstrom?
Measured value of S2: 4.51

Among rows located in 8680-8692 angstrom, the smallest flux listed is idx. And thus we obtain 4.51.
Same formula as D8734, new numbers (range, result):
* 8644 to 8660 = 4.44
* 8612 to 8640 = 4.4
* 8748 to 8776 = 4.55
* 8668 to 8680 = 4.38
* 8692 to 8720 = 4.56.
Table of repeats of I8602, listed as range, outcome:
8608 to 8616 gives 4.34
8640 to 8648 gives 4.5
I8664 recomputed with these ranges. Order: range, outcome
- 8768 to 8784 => 4.67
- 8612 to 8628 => 4.53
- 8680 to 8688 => 4.55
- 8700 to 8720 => 4.62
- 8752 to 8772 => 4.7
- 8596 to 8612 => 4.23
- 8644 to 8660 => 4.59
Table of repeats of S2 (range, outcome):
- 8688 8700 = 4.61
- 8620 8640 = 4.52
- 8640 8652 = 4.5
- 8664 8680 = 4.43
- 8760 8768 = 4.79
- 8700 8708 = 4.63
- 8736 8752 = 4.61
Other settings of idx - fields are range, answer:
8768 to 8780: 4.59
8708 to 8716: 4.62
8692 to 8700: 4.61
